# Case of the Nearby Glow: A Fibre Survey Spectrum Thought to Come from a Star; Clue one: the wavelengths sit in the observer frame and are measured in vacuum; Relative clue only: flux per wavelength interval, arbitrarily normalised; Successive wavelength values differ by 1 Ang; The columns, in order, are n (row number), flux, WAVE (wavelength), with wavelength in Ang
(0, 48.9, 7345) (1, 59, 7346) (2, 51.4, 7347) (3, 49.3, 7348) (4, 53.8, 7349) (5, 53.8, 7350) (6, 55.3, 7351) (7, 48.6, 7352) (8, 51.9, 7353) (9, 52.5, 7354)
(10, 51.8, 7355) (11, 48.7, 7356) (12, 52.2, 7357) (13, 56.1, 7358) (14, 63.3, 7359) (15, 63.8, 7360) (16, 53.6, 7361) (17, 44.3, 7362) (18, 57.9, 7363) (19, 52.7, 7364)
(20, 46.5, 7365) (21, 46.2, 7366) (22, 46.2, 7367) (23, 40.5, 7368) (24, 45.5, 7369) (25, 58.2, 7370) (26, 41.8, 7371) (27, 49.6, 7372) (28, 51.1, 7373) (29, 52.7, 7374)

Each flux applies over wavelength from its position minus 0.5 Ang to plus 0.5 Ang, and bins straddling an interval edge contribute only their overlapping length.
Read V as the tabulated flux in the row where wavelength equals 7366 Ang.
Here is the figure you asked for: 46.2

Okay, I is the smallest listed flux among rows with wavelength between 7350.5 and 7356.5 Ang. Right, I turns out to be 48.6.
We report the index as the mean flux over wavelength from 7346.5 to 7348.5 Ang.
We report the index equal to 50.3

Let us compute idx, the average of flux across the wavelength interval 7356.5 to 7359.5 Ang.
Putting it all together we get 57.2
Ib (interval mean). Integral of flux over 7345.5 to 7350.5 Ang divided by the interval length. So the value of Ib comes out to 53.5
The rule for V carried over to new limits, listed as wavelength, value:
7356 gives 48.7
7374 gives 52.7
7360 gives 63.8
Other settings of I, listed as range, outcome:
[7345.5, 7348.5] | 49.3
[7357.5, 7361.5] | 53.6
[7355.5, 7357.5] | 48.7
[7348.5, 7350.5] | 53.8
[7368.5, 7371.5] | 41.8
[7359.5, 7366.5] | 44.3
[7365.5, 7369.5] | 40.5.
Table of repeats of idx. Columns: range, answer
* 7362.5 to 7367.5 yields 49.9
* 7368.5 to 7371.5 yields 48.5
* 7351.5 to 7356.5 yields 50.7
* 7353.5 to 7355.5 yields 52.1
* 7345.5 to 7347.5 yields 55.2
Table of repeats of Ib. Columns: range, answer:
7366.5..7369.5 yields 44.1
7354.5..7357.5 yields 50.9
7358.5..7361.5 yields 60.2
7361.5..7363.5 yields 51.1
